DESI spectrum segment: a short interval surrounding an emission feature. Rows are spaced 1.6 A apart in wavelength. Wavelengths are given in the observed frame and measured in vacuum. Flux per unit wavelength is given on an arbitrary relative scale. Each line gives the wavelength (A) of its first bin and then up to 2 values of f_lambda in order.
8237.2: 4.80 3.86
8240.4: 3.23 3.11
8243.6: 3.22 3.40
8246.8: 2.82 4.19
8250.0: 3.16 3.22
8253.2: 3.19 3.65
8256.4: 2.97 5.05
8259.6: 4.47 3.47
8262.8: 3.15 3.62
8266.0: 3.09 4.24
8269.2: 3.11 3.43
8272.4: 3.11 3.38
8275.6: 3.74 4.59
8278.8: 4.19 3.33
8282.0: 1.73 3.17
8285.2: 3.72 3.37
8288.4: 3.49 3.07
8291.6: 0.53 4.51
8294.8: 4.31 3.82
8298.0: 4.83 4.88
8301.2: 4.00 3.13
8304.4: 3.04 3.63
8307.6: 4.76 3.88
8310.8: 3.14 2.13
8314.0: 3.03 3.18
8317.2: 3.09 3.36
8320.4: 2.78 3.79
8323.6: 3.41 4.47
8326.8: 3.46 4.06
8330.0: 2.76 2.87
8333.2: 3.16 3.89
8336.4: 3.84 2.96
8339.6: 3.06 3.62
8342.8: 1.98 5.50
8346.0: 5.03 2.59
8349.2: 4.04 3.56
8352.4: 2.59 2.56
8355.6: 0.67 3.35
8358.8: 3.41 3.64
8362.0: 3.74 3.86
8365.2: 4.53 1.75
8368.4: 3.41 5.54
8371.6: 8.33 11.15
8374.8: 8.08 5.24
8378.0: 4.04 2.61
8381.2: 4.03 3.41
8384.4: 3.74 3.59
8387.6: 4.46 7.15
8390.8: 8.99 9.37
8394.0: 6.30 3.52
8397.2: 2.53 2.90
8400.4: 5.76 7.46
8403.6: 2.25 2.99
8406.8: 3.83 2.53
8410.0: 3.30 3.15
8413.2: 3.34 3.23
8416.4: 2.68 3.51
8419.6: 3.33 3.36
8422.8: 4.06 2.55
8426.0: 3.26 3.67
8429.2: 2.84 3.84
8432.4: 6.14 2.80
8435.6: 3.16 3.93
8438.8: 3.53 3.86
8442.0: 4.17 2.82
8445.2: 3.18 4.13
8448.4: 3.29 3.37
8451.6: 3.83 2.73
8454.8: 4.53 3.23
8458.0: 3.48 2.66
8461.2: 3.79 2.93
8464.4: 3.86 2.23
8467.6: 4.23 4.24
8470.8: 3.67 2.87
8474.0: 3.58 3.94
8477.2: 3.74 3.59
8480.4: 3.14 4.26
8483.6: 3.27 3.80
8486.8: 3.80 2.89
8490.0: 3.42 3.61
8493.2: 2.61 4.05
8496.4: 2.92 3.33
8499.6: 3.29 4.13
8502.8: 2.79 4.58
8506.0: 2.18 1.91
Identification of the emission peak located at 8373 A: [S II]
